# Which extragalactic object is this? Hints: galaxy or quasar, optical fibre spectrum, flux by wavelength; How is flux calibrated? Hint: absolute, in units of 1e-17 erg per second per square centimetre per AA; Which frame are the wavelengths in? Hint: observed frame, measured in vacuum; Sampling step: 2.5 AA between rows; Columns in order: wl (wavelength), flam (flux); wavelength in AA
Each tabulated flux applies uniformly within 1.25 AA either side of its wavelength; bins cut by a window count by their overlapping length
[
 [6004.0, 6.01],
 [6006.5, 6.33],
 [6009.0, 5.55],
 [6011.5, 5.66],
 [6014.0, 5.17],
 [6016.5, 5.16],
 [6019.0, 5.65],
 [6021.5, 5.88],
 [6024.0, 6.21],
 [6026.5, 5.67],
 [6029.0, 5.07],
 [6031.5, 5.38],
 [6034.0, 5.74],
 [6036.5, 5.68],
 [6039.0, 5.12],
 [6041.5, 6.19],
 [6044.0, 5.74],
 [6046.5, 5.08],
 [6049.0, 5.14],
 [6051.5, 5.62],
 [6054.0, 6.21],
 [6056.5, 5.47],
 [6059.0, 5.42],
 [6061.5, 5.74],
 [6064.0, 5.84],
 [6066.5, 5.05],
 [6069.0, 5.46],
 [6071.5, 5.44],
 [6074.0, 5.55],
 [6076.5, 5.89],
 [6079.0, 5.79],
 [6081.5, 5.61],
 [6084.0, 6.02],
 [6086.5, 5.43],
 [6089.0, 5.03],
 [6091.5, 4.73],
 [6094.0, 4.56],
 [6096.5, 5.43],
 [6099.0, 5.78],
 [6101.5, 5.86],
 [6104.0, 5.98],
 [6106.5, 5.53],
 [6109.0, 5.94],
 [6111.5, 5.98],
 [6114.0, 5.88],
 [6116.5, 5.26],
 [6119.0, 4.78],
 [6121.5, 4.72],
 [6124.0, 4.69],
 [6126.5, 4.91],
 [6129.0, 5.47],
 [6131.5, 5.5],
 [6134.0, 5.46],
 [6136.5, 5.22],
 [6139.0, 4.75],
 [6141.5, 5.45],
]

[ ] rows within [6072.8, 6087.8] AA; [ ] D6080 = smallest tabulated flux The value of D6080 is 5.43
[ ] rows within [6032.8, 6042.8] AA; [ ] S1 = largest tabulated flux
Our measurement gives 6.19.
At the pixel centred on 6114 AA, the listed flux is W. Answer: 5.88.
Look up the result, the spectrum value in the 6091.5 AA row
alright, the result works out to 4.73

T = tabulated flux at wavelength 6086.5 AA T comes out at 5.43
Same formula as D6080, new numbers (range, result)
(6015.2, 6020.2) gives 5.16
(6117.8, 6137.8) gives 4.69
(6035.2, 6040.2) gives 5.12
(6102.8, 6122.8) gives 4.72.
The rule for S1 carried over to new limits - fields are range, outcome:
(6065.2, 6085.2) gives 6.02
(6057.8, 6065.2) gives 5.84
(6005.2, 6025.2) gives 6.33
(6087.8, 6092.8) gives 5.03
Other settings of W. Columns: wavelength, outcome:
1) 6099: 5.78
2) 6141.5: 5.45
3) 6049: 5.14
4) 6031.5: 5.38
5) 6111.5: 5.98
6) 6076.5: 5.89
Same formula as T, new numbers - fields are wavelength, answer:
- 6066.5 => 5.05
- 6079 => 5.79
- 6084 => 6.02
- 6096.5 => 5.43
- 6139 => 4.75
